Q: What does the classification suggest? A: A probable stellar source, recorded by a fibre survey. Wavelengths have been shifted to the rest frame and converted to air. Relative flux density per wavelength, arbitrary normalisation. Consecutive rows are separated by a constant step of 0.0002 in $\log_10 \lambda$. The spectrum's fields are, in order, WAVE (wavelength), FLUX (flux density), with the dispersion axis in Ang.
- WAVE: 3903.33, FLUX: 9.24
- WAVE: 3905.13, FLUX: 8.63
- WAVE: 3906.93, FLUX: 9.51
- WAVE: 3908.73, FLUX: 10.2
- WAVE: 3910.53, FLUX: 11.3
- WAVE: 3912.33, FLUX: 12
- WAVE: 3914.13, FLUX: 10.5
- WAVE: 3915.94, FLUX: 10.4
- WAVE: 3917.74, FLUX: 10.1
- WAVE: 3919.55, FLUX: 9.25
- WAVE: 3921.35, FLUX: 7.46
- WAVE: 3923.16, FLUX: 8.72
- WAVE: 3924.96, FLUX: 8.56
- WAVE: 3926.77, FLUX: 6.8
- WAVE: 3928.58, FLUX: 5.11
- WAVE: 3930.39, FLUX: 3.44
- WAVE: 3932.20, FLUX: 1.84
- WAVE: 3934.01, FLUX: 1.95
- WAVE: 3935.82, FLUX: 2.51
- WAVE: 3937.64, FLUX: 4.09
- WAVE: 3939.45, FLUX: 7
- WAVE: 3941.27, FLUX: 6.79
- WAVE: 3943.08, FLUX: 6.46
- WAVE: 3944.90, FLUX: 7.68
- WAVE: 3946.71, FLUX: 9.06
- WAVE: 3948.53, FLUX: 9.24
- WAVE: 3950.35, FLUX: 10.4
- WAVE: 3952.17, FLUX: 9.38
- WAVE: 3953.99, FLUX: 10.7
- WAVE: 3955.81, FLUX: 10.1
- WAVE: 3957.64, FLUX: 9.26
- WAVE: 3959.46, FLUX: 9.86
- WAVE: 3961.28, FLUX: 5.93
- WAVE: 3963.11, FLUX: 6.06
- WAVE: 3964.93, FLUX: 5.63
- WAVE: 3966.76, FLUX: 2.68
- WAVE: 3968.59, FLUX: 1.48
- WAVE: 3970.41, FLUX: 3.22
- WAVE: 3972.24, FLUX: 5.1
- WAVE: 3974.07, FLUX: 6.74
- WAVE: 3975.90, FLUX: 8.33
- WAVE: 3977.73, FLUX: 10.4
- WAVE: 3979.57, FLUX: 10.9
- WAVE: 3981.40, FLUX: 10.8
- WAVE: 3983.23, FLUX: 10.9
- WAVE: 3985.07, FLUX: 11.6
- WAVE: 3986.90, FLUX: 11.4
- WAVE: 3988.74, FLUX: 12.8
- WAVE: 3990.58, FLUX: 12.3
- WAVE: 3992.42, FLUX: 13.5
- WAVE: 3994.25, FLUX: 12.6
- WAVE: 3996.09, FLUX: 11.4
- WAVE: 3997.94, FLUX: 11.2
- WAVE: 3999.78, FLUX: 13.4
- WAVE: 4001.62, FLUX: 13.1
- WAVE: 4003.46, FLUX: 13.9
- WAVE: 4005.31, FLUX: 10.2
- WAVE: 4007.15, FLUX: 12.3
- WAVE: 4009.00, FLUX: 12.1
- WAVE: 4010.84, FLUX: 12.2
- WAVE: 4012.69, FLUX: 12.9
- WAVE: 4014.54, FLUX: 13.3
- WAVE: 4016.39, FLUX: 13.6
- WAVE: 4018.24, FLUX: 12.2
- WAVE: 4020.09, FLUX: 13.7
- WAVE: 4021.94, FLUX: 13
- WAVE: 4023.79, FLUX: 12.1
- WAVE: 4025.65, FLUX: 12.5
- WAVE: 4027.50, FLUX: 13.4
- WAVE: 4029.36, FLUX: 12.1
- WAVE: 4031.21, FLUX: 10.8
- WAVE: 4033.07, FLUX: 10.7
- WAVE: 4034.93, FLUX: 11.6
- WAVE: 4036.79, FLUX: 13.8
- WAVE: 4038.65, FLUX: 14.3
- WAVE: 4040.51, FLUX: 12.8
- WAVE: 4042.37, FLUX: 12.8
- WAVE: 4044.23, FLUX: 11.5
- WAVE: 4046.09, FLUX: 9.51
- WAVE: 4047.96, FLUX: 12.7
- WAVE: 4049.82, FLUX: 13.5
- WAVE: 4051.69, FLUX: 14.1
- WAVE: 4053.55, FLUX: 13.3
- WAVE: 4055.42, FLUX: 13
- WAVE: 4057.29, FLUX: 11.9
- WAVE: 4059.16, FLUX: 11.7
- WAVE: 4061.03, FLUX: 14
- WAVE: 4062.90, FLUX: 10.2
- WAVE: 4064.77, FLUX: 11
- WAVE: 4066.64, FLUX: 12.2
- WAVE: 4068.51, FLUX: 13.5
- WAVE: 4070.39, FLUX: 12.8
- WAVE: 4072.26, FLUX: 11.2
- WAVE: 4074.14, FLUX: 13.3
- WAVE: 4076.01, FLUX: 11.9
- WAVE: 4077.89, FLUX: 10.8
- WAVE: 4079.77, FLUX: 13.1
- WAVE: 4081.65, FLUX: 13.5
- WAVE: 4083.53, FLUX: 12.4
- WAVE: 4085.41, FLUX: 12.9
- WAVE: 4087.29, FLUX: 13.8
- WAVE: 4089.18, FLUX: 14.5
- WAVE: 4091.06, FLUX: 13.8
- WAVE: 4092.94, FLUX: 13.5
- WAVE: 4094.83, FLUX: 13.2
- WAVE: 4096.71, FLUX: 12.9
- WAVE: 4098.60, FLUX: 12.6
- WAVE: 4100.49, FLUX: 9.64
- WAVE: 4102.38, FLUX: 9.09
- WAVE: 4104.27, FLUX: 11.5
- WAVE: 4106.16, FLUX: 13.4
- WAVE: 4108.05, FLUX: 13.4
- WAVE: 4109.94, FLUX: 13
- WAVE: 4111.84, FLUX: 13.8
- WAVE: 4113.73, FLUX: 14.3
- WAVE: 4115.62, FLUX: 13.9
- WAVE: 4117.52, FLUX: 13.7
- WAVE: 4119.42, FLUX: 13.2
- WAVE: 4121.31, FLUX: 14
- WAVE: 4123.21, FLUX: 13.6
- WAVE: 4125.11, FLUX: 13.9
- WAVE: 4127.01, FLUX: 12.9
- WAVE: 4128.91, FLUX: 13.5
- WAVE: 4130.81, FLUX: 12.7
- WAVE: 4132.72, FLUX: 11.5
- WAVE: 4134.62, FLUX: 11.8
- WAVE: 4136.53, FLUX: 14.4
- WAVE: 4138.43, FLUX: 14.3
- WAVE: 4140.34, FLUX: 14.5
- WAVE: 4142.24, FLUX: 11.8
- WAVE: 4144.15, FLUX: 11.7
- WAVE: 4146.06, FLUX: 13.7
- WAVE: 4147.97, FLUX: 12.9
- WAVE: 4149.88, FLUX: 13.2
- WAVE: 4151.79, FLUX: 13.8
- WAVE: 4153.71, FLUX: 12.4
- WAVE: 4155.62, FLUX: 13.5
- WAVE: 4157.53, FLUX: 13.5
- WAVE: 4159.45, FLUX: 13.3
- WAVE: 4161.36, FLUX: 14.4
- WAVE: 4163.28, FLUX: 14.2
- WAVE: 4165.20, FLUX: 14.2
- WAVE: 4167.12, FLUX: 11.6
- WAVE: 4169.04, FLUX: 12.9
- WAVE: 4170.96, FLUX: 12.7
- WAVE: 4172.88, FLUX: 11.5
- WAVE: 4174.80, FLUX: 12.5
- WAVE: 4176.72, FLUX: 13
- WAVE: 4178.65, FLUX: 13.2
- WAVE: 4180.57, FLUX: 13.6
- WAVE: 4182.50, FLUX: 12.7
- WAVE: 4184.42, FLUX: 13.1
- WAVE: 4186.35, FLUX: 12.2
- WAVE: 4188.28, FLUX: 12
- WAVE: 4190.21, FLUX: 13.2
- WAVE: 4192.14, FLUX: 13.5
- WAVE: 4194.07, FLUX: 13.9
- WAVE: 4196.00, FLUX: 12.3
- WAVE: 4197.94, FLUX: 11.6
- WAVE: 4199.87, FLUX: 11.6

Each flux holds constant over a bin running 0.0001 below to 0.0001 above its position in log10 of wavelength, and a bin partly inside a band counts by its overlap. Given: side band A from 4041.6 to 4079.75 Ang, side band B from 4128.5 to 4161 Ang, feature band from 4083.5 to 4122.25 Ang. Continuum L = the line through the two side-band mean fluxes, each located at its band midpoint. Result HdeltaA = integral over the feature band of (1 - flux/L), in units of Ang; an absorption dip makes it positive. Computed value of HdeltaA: -0.9 Ang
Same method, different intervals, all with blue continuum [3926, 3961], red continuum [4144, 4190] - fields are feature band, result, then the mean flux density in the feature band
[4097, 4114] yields -1.35 Ang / 12.2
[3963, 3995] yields -3.07 Ang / 8.75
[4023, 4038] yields -4.64 Ang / 12.2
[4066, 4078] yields -2.21 Ang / 12.3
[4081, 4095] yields -3.35 Ang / 13.5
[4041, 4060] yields -4.98 Ang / 12.4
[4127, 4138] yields -0.72 Ang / 12.9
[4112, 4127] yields -2.59 Ang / 13.7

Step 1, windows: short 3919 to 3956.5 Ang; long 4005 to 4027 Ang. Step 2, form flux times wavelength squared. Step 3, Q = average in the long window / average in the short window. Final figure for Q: 1.9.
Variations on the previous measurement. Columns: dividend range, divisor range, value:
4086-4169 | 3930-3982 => 2.10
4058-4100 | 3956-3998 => 1.50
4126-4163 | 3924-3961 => 2.08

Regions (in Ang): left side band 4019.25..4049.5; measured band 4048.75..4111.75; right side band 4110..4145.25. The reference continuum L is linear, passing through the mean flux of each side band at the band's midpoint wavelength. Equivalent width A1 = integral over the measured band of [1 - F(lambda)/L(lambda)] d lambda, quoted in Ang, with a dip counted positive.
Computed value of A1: 1.1 Ang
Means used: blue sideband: 12.4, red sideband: 13.3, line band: 12.6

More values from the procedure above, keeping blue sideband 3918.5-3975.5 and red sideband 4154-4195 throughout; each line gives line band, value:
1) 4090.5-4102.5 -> -1.6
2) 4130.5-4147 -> -1.2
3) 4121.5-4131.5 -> -1.4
